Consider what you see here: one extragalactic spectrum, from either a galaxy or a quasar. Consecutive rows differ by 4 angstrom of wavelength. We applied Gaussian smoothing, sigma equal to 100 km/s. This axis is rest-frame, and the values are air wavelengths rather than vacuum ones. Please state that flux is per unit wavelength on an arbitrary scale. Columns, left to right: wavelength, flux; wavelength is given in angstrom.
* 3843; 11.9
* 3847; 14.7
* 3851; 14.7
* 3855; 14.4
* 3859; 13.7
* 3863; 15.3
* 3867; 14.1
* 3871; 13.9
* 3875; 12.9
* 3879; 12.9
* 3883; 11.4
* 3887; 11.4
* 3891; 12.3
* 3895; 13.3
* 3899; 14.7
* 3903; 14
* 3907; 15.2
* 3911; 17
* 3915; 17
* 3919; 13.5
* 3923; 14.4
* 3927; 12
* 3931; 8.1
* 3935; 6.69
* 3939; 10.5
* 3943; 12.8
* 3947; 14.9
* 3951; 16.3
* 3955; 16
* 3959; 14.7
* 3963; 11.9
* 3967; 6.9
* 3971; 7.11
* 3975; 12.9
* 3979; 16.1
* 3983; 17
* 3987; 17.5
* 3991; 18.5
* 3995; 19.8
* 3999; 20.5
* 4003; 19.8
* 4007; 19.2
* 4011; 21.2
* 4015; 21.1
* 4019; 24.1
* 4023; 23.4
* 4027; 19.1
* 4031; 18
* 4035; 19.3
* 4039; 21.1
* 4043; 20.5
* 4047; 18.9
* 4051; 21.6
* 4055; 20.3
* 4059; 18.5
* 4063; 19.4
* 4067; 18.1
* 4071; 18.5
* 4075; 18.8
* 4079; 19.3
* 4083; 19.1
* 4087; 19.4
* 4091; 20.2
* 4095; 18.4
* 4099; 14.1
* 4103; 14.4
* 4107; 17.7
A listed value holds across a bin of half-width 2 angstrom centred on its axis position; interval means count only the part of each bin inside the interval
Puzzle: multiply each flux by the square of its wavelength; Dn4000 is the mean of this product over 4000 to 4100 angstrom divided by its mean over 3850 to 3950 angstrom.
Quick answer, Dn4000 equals 1.6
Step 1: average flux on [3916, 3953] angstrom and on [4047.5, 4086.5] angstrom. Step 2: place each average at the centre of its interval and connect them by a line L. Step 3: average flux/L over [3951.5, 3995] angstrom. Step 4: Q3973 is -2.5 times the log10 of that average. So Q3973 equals 0.01 mag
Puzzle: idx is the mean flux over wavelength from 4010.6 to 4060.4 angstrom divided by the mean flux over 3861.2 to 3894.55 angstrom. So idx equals 1.6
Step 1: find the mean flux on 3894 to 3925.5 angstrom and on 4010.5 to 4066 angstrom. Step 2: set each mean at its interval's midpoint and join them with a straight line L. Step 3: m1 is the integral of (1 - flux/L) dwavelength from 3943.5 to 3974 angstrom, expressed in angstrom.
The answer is 7.8 angstrom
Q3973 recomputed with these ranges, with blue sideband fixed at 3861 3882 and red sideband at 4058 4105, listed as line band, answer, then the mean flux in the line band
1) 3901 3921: -0.058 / 15.3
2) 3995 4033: -0.229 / 20.7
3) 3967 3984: 0.282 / 12.3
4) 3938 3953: 0.109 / 13.8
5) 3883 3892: 0.198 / 11.7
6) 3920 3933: 0.264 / 11.7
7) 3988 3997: -0.166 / 19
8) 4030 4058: -0.151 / 20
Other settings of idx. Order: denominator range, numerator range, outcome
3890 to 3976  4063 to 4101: 1.44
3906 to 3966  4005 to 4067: 1.53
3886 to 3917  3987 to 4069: 1.39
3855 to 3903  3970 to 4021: 1.37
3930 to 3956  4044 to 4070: 1.60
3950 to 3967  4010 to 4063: 1.49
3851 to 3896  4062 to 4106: 1.36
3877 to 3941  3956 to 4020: 1.30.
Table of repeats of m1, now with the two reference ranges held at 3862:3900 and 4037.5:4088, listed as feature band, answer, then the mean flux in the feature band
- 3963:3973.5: 5.2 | 8.22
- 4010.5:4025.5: -3.8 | 22.5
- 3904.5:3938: 3.5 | 12.9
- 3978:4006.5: -2.6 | 18.6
